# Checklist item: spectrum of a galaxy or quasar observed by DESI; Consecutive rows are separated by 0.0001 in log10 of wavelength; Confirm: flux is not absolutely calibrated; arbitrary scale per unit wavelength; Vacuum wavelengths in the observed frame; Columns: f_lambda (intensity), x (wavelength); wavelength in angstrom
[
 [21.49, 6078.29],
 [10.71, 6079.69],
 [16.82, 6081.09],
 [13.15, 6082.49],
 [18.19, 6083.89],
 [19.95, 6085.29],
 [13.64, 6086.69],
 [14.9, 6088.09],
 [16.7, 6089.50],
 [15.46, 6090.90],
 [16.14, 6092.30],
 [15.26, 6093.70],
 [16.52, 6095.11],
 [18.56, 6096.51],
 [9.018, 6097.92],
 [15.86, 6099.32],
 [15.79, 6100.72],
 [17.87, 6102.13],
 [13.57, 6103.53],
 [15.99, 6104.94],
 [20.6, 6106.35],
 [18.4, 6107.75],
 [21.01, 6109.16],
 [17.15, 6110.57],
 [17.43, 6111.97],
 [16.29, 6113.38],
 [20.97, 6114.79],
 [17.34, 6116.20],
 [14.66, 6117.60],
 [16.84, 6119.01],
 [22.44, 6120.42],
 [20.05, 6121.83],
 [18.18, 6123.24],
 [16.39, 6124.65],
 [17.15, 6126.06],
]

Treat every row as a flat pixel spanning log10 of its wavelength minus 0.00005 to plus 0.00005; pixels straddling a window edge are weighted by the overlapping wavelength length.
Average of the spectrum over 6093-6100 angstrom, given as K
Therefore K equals 15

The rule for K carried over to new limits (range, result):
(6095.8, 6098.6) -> 13.8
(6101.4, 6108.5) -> 17.3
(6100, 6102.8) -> 16.8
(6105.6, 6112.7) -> 18.9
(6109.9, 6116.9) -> 17.9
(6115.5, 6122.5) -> 18.3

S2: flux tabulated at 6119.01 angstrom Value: 16.84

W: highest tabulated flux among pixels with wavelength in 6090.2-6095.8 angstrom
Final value 16.52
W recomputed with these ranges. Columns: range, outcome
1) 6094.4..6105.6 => 18.56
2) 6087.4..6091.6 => 16.7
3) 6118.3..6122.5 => 22.44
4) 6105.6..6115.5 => 21.01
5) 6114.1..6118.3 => 20.97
